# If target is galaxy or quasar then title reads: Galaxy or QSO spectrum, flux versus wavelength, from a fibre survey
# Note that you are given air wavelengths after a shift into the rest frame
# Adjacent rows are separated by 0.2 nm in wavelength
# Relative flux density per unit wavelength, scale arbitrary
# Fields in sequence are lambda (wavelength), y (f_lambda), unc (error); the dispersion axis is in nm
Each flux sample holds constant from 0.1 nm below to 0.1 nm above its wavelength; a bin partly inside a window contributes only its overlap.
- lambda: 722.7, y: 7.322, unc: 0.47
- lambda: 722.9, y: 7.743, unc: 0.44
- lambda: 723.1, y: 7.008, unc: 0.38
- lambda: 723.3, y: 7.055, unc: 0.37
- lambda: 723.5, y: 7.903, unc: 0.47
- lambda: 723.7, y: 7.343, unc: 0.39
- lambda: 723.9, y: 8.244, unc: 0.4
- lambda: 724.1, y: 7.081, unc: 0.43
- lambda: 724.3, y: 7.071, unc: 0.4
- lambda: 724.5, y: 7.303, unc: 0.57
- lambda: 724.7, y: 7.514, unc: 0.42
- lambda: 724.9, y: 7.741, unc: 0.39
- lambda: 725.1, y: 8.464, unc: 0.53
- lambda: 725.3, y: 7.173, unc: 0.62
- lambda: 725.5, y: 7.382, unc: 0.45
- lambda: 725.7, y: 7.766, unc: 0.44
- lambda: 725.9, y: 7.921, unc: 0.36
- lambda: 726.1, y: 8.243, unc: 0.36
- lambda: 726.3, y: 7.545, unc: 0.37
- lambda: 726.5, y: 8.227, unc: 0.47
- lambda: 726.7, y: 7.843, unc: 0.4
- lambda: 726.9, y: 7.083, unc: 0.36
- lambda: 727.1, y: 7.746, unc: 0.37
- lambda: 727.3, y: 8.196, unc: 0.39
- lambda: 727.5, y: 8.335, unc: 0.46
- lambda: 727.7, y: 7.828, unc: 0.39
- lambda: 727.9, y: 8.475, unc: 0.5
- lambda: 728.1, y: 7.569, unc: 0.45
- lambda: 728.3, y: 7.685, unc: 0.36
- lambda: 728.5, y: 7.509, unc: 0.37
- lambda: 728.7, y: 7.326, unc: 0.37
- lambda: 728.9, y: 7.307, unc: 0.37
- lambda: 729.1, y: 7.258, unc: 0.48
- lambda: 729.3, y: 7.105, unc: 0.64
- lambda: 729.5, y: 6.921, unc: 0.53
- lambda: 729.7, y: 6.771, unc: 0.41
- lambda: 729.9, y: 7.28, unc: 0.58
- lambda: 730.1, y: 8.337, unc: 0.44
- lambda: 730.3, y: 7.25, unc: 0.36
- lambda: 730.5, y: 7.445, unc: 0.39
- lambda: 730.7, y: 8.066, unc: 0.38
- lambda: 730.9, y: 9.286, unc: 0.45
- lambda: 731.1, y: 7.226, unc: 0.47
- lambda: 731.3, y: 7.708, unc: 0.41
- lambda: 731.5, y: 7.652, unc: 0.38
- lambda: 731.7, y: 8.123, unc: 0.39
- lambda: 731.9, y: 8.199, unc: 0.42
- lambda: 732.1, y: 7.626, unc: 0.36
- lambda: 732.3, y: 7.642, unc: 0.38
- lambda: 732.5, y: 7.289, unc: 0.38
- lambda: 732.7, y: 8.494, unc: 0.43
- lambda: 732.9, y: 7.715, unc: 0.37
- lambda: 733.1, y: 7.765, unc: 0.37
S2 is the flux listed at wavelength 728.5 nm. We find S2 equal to 7.509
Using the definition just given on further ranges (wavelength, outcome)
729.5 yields 6.921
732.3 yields 7.642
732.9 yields 7.715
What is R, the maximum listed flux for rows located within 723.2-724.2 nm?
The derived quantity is 8.244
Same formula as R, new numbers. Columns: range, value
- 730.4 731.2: 9.286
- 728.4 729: 7.509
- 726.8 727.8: 8.335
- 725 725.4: 8.464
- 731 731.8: 8.123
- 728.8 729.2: 7.307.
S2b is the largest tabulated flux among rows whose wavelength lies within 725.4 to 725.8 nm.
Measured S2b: 7.766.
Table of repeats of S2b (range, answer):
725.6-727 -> 8.243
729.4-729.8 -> 6.921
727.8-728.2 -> 8.475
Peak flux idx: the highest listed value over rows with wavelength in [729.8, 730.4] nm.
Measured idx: 8.337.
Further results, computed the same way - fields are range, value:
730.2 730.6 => 7.445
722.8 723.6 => 7.903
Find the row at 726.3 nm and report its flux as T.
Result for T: 7.545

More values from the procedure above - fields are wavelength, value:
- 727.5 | 8.335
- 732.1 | 7.626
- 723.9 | 8.244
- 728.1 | 7.569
